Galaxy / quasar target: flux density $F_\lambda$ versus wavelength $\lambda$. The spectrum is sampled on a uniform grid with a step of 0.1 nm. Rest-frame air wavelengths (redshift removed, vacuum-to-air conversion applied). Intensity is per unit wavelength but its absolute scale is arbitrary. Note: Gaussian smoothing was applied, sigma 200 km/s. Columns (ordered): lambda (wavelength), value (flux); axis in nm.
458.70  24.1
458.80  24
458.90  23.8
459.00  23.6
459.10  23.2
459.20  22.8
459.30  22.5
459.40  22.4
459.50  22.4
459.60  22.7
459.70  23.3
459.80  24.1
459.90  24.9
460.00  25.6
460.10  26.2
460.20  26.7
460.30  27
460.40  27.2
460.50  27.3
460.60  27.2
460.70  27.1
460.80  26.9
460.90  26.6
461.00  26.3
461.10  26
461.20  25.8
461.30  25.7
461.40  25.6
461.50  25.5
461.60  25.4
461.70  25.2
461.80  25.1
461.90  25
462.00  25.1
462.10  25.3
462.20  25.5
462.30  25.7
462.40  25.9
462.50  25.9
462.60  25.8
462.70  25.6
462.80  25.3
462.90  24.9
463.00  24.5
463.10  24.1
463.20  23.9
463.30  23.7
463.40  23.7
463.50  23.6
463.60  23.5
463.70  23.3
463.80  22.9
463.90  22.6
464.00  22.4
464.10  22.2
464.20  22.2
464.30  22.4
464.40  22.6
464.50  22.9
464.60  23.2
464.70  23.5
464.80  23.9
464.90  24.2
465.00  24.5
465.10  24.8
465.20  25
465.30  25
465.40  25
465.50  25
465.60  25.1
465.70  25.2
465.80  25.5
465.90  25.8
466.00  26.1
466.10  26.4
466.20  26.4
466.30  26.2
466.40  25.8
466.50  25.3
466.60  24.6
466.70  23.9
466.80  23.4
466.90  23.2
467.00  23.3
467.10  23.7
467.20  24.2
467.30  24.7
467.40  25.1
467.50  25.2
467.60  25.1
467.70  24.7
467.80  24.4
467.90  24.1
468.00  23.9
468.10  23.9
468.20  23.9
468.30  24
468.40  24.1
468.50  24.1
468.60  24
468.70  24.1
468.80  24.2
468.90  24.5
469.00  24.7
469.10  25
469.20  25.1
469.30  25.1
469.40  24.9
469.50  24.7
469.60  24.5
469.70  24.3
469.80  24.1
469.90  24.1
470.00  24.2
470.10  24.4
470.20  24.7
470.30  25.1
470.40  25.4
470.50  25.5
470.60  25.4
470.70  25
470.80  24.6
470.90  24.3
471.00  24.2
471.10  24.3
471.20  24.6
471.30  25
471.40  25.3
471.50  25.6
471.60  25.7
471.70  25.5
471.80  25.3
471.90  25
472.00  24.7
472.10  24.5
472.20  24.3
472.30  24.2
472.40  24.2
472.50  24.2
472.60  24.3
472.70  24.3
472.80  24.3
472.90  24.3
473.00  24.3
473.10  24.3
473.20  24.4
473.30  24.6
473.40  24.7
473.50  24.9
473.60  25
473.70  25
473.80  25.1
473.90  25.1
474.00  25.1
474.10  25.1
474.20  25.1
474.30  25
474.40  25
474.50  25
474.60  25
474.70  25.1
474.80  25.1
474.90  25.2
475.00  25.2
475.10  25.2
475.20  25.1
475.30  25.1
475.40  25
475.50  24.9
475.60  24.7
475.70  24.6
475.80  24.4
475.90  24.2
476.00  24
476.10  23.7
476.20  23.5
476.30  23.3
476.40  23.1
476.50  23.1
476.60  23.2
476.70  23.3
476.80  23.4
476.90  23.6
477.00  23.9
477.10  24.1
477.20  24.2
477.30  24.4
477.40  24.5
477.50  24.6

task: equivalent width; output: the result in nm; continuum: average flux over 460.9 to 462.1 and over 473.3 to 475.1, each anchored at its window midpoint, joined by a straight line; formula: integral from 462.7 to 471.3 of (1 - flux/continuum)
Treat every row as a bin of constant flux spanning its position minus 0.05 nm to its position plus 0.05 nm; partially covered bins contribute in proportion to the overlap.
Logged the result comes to 0.32 nm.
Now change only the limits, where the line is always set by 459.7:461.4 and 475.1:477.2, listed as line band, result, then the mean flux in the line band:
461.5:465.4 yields 0.23 nm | 24.2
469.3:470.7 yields 0.01 nm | 24.7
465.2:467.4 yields 0.04 nm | 24.9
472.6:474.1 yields -0.02 nm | 24.7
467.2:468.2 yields 0.03 nm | 24.5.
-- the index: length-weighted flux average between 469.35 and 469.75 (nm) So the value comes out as 24.6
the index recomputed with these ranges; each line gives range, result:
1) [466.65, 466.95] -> 23.5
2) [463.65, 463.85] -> 23.1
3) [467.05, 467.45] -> 24.4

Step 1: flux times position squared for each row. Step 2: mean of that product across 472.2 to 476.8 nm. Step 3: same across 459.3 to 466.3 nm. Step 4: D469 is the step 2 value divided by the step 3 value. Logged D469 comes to 1.04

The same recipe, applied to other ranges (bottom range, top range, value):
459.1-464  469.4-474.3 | 1.04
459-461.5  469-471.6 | 1.03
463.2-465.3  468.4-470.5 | 1.07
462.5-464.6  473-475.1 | 1.10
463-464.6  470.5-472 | 1.12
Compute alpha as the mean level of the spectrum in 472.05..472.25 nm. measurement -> 24.4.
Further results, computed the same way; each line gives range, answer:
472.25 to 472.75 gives 24.2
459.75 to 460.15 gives 25.2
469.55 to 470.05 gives 24.2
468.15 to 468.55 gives 24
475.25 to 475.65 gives 24.9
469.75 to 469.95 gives 24.1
